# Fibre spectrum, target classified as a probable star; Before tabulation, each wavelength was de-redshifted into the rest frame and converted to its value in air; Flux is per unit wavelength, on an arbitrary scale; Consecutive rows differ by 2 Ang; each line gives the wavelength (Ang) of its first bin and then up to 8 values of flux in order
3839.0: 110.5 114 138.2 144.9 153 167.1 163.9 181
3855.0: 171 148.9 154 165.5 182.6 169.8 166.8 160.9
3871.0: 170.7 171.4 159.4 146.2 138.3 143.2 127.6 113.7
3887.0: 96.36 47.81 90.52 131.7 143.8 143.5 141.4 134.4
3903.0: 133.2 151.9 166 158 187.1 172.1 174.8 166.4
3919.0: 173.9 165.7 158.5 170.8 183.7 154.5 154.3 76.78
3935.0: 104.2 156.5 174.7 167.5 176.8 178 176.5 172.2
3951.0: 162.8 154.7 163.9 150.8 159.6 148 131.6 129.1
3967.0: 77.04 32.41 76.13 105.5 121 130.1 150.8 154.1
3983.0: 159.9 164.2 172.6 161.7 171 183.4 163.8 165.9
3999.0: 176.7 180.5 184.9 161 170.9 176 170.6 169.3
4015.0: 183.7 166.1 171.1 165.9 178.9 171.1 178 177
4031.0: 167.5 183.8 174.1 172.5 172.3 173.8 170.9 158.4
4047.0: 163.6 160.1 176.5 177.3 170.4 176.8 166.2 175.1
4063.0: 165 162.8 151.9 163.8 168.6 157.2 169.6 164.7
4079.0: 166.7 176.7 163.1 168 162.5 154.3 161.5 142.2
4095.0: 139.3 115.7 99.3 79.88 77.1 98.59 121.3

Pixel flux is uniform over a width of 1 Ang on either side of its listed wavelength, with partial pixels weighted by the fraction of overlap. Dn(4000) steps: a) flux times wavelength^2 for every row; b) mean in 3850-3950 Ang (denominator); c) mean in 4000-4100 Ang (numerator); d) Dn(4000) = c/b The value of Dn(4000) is 1.2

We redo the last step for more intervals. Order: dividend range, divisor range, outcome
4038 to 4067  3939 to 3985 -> 1.25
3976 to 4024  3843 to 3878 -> 1.11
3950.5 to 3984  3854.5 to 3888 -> 0.89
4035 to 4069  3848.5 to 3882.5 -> 1.14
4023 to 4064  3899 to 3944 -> 1.16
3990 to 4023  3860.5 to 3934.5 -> 1.23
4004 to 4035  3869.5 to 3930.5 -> 1.24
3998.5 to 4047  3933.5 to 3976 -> 1.30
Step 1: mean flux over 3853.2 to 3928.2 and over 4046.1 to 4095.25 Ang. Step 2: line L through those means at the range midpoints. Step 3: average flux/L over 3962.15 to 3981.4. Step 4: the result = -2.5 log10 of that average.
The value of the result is 0.395 mag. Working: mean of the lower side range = 151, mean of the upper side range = 165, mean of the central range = 109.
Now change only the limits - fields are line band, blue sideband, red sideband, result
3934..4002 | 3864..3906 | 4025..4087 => 0.03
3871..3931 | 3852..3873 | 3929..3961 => 0.10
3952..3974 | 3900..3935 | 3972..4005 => 0.29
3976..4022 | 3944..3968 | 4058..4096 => -0.09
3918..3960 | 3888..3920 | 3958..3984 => -0.20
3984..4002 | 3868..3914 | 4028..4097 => -0.10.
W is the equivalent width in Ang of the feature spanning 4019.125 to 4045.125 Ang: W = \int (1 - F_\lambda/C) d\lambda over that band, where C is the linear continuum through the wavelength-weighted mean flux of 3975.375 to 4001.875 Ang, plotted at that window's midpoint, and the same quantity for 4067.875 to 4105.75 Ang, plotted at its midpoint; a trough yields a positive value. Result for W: -3.10 Ang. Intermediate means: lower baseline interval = 163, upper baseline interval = 144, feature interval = 173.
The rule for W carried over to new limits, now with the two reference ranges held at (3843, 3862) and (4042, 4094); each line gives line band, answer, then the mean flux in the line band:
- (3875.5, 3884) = 1.1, 140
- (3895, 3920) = 0.5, 158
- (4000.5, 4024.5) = -1.4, 173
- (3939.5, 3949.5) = -0.8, 174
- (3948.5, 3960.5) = 0.2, 160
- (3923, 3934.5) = 1.0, 147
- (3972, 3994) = 1.5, 152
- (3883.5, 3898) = 4.6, 110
